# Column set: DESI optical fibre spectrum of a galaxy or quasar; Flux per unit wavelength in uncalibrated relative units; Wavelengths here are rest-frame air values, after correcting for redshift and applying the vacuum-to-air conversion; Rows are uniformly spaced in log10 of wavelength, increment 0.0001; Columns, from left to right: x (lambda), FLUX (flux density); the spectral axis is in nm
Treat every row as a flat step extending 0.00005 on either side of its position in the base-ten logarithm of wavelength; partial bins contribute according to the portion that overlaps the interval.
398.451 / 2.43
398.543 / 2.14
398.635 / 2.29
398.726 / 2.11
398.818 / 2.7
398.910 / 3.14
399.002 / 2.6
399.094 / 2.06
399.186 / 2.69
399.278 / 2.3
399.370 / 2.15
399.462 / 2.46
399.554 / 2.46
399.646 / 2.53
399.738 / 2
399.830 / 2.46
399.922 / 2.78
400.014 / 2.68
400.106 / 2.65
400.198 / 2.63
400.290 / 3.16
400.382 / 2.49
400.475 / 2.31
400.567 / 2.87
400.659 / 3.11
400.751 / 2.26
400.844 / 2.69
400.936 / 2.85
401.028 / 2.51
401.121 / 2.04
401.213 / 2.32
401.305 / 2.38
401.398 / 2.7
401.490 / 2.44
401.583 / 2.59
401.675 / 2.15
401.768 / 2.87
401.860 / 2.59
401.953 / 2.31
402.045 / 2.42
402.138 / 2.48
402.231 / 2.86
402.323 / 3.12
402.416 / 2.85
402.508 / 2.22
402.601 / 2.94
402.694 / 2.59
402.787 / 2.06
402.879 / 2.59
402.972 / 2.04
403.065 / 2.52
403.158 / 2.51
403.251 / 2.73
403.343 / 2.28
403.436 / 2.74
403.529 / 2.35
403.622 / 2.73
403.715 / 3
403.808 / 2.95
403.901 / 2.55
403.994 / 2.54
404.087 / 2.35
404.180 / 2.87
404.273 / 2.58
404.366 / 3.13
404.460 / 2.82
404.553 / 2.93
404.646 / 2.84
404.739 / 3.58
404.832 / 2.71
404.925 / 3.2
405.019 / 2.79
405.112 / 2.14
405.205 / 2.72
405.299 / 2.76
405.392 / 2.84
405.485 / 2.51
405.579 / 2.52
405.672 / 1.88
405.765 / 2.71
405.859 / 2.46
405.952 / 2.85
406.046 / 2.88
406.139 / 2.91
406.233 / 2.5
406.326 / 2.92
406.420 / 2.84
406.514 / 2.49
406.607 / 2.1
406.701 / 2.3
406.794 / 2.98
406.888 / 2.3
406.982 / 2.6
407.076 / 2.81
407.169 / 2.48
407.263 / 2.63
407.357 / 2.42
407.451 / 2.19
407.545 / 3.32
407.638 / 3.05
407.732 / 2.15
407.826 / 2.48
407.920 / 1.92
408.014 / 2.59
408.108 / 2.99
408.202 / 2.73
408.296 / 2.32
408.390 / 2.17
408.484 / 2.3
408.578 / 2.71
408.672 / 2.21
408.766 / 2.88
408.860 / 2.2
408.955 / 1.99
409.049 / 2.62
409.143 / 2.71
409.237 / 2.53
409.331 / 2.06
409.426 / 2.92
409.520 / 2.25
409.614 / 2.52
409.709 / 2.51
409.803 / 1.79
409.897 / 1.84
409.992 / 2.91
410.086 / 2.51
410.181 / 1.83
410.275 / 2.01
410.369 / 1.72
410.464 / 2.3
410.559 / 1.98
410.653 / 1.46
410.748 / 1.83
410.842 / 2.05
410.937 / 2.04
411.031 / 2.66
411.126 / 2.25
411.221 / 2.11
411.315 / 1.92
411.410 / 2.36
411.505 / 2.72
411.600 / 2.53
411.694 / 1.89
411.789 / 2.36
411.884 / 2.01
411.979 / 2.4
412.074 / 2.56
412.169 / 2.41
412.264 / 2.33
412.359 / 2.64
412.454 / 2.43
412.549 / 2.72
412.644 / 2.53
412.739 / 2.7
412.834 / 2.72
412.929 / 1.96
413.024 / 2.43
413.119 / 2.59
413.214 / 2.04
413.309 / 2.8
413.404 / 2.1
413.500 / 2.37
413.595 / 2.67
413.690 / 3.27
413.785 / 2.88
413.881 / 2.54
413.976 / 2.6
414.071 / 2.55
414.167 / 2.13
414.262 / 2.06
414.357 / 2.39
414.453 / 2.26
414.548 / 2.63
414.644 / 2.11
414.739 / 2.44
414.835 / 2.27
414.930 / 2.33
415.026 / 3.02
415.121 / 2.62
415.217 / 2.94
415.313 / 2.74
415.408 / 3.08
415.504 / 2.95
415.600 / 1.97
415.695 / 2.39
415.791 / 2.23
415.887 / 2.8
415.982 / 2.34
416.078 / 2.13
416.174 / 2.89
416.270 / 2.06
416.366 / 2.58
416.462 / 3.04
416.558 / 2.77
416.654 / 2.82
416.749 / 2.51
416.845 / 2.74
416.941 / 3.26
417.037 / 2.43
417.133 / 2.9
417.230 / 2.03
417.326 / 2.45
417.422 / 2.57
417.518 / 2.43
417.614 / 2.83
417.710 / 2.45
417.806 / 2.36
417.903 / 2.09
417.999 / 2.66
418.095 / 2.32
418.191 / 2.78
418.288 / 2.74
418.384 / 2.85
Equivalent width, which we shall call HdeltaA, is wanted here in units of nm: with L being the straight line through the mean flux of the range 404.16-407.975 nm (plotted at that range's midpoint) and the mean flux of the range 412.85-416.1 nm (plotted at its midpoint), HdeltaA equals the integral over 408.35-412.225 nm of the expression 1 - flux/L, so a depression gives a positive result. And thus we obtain 0.46 nm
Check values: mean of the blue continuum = 2.66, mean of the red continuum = 2.49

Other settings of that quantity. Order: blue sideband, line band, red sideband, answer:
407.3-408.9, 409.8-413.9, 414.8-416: 0.37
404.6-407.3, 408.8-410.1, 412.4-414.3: 0.10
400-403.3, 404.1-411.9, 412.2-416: 0.21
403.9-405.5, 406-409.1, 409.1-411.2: -0.08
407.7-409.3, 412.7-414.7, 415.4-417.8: 0.05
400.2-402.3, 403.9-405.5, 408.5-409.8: -0.17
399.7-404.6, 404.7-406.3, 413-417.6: -0.07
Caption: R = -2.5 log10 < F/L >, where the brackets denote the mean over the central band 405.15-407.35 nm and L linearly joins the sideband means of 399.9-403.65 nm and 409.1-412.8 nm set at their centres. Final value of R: -0.073 mag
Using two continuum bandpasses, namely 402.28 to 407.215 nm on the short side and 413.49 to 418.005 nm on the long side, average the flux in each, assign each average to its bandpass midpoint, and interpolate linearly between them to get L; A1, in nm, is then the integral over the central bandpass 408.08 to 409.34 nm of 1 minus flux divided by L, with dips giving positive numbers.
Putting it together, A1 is 0.07 nm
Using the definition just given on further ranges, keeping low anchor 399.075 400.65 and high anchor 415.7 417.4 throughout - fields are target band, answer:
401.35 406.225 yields -0.20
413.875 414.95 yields 0.09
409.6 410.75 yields 0.21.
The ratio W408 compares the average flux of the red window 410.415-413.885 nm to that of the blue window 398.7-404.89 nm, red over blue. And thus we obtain 0.91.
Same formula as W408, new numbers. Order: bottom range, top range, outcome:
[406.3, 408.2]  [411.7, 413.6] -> 0.94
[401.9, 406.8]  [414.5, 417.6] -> 0.97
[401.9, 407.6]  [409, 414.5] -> 0.89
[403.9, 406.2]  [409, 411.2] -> 0.82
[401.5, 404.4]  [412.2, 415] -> 0.95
